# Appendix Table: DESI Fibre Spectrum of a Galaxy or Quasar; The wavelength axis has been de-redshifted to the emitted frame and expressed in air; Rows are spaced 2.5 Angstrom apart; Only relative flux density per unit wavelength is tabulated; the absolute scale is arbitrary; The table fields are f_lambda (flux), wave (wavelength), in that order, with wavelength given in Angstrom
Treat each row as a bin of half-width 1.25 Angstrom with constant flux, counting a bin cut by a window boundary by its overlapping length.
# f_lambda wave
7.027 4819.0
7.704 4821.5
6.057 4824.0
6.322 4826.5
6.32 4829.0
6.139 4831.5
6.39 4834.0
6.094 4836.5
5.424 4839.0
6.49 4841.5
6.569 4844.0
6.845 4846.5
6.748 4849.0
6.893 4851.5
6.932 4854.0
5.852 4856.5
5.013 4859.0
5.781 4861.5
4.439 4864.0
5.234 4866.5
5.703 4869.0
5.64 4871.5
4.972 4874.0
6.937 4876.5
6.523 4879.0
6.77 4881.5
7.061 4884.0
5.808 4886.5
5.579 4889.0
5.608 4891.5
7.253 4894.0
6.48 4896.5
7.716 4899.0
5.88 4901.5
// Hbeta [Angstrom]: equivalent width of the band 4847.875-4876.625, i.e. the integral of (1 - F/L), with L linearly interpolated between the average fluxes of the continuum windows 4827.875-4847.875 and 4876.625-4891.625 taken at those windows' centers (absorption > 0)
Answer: 2.3 Angstrom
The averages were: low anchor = 6.29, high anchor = 6.32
